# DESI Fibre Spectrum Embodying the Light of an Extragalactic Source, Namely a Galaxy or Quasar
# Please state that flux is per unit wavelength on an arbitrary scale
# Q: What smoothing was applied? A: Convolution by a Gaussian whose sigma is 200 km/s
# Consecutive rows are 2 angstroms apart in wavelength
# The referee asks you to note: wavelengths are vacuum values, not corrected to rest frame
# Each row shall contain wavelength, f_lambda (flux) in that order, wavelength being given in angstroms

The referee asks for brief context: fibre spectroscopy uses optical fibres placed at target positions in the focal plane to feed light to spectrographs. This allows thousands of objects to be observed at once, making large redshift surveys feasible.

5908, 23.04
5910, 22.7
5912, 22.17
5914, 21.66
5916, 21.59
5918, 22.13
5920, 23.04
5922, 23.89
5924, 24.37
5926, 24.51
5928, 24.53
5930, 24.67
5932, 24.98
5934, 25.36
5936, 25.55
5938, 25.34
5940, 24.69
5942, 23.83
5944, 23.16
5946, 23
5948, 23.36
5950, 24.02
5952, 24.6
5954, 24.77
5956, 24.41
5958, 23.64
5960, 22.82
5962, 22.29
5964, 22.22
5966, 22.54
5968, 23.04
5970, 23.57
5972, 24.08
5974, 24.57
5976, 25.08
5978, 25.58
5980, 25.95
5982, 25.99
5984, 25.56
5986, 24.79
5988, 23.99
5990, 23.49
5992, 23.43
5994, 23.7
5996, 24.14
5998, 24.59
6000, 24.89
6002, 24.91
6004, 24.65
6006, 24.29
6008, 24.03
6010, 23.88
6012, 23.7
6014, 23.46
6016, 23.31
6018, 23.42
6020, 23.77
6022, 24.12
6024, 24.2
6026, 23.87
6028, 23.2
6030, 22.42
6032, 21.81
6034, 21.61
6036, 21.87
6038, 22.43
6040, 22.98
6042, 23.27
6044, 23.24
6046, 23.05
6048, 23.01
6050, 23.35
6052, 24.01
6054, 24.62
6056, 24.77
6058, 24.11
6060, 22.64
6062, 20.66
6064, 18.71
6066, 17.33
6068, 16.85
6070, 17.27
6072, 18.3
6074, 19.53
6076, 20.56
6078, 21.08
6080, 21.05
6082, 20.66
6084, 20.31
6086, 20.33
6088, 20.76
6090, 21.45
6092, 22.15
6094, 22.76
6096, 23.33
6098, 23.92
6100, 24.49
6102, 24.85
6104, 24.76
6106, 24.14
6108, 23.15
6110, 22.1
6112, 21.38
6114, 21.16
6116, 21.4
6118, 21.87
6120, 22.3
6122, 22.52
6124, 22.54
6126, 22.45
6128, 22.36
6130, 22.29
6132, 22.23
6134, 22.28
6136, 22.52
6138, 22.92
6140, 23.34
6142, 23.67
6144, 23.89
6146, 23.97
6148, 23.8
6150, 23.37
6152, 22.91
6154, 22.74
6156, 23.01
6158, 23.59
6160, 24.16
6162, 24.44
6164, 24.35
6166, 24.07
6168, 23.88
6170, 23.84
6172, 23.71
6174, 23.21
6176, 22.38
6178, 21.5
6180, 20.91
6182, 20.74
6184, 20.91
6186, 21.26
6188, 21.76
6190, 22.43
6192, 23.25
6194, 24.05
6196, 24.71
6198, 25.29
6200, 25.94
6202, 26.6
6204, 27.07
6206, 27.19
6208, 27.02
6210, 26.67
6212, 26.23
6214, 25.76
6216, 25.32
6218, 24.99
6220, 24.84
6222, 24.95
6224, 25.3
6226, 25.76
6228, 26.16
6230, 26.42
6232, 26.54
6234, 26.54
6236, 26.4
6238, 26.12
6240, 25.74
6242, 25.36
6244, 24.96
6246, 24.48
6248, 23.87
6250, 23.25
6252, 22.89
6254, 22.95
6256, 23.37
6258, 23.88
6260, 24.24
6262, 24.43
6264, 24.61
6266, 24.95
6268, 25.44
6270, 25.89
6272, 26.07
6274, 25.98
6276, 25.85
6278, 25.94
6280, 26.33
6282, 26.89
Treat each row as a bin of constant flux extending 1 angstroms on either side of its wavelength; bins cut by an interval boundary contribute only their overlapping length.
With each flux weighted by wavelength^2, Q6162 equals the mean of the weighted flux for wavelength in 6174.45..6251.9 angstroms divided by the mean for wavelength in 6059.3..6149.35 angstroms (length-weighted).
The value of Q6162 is 1.17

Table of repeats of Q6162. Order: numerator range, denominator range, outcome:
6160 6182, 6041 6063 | 1.03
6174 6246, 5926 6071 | 1.13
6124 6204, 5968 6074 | 1.05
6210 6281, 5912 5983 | 1.16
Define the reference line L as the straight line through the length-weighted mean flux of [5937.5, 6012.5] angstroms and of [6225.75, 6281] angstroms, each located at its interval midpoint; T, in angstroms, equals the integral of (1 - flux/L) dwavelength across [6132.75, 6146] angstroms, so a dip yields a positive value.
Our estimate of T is 0.84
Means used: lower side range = 24.1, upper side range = 25.1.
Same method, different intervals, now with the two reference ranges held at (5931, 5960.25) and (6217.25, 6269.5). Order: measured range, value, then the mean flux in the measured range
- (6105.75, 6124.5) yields 1.9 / 22.2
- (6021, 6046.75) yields 1.6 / 22.9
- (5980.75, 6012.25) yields 0.0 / 24.4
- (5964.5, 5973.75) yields 0.4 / 23.4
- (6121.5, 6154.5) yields 2.4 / 22.9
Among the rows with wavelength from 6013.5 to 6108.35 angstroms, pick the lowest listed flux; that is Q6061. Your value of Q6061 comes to 16.85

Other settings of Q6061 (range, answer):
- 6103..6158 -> 21.16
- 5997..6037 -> 21.61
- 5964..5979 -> 22.22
